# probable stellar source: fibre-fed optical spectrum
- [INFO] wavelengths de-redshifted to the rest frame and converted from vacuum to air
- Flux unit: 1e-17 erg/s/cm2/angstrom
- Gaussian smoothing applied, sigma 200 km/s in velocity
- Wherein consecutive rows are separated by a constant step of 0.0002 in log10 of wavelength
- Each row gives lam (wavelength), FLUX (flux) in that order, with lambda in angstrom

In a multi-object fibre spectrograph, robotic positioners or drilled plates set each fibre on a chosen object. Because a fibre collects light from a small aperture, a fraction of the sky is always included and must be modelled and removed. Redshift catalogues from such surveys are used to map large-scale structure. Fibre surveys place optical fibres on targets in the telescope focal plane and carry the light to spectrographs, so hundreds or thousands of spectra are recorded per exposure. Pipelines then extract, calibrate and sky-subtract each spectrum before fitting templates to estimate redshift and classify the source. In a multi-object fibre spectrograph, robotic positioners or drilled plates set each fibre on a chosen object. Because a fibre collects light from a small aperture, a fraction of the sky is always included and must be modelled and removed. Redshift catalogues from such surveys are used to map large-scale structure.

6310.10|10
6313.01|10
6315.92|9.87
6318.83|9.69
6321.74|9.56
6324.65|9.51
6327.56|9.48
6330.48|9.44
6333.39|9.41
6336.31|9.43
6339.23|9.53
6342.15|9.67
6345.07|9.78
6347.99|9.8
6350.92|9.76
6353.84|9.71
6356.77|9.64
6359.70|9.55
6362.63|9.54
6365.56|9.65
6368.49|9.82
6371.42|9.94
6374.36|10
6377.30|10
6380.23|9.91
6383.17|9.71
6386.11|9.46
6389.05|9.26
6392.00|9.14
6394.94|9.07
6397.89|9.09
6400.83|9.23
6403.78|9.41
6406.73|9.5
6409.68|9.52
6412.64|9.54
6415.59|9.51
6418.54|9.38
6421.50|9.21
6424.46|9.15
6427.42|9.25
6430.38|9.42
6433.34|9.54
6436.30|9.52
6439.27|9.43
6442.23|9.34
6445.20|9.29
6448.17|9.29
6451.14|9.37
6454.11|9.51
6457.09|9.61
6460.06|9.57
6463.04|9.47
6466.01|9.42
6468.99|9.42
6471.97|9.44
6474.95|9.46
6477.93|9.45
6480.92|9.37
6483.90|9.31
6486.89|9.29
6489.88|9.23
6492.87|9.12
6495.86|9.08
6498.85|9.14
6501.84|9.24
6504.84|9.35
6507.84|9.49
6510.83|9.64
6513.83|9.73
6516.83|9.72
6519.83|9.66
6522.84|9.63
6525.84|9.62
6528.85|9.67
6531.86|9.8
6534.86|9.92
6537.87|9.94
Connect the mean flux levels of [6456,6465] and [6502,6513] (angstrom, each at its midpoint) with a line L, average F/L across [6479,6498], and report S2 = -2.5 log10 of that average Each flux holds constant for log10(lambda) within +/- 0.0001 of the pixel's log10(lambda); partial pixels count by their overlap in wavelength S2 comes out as 0.031 mag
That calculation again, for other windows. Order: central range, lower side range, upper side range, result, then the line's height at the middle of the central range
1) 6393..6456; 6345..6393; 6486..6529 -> 0.03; 9.59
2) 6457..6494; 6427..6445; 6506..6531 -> 0.02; 9.53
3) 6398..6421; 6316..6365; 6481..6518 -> 0.01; 9.5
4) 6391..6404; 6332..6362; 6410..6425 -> 0.03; 9.45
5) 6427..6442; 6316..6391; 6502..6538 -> 0.02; 9.65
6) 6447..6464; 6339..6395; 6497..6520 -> 0.01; 9.55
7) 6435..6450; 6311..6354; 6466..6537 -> 0.02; 9.53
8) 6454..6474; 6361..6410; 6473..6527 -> 0.00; 9.46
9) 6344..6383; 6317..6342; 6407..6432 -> -0.03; 9.47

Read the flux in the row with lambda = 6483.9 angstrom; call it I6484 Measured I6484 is 9.31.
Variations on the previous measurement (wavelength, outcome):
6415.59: 9.51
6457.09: 9.61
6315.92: 9.87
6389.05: 9.26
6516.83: 9.72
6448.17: 9.29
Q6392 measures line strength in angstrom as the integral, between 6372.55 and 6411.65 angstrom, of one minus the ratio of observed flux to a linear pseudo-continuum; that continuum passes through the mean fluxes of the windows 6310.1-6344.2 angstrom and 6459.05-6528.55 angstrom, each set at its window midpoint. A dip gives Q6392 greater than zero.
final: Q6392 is 0.23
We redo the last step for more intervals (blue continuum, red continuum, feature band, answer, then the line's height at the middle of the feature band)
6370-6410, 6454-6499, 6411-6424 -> 0.1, 9.47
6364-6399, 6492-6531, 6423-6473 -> 0.6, 9.53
